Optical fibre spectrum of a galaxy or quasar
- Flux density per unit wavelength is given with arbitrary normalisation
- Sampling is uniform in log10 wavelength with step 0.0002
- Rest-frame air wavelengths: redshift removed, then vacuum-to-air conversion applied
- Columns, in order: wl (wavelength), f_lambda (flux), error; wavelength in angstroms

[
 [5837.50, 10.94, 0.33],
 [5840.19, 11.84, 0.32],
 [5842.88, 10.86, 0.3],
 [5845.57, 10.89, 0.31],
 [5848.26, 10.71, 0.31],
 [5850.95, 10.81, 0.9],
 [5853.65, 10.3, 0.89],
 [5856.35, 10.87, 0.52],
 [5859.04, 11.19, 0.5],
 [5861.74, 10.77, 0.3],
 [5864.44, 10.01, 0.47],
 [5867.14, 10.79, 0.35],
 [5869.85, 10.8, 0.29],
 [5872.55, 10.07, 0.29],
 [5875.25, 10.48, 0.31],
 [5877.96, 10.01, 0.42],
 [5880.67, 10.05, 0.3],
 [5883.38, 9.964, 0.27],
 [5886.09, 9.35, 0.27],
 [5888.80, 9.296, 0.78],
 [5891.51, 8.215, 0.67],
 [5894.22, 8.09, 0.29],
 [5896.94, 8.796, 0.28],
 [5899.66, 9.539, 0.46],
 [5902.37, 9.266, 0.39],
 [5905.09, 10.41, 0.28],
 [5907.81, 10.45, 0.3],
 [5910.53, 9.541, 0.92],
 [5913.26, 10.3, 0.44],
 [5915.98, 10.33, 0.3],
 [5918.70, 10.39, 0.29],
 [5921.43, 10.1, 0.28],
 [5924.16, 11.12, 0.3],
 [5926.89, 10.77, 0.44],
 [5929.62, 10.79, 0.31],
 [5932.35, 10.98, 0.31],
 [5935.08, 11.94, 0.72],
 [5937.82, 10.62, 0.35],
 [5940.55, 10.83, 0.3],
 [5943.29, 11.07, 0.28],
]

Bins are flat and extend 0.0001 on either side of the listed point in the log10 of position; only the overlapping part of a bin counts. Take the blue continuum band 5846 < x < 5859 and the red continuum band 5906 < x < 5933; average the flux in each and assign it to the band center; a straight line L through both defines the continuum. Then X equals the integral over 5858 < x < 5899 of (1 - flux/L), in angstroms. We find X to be 3.1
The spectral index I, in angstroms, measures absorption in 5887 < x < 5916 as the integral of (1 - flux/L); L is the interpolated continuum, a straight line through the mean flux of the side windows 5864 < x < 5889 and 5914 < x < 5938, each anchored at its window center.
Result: 2.8 angstroms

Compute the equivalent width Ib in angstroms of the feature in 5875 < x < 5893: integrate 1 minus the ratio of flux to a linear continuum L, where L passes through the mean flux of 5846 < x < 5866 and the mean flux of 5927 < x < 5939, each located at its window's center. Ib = 2.1 angstroms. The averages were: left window 10.7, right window 11.1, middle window 9.56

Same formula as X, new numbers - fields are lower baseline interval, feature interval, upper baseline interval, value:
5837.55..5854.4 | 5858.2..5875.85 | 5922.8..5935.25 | 0.6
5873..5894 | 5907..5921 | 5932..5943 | 0.3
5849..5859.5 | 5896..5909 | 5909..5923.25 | 0.7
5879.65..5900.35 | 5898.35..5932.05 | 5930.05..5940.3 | -0.1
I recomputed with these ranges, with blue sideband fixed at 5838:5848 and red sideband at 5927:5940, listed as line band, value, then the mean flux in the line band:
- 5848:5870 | 0.8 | 10.7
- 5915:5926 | 0.5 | 10.5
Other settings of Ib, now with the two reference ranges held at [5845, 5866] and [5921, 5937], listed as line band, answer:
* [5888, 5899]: 2.25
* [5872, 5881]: 0.50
